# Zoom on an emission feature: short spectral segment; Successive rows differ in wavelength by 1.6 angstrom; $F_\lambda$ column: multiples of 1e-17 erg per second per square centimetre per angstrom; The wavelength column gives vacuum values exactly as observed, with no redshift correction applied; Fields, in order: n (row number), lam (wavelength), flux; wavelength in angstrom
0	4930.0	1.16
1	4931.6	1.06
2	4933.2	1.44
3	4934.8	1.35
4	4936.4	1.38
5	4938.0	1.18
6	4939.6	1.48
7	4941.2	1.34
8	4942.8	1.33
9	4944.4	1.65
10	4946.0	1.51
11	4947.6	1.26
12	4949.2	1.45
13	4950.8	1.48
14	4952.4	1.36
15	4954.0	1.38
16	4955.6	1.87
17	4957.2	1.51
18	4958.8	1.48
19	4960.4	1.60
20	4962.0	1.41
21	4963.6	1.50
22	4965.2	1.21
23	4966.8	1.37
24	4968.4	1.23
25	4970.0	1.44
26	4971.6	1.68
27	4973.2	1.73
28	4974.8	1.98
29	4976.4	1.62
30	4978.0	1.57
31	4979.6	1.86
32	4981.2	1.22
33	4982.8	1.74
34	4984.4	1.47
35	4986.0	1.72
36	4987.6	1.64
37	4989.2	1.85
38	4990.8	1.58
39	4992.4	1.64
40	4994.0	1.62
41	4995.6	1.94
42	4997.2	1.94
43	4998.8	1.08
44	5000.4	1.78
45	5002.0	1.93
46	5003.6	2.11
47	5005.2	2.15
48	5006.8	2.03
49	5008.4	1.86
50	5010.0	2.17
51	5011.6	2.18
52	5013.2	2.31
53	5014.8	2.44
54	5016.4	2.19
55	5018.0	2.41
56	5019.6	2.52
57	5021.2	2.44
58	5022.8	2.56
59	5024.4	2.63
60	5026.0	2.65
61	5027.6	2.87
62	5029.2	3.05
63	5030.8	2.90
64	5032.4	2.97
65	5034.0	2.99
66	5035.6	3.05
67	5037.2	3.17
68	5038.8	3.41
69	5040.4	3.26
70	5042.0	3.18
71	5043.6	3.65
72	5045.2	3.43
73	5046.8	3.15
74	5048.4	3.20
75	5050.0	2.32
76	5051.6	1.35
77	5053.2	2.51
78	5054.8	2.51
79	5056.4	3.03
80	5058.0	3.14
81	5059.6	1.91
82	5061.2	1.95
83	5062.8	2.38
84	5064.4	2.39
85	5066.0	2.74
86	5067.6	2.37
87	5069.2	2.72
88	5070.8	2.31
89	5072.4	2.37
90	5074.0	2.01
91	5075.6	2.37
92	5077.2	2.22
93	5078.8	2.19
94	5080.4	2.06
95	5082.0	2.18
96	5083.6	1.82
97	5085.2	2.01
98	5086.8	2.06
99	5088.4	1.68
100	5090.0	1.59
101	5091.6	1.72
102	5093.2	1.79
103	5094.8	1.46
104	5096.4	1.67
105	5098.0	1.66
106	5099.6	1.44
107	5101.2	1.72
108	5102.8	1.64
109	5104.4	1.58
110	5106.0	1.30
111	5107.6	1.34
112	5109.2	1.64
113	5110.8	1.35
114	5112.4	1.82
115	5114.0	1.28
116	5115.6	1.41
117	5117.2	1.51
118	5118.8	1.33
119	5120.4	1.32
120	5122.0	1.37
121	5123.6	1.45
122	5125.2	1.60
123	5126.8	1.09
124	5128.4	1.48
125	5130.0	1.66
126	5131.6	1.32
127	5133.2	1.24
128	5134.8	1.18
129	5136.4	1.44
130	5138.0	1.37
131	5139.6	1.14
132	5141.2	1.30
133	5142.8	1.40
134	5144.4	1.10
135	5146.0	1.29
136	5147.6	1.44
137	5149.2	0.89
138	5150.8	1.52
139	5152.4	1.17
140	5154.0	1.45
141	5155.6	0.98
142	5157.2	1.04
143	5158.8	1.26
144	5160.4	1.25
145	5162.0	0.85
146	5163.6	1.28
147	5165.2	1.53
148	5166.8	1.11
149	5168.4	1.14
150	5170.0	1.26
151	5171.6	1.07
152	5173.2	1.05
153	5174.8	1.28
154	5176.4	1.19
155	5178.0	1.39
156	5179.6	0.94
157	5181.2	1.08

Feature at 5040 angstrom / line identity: C IV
